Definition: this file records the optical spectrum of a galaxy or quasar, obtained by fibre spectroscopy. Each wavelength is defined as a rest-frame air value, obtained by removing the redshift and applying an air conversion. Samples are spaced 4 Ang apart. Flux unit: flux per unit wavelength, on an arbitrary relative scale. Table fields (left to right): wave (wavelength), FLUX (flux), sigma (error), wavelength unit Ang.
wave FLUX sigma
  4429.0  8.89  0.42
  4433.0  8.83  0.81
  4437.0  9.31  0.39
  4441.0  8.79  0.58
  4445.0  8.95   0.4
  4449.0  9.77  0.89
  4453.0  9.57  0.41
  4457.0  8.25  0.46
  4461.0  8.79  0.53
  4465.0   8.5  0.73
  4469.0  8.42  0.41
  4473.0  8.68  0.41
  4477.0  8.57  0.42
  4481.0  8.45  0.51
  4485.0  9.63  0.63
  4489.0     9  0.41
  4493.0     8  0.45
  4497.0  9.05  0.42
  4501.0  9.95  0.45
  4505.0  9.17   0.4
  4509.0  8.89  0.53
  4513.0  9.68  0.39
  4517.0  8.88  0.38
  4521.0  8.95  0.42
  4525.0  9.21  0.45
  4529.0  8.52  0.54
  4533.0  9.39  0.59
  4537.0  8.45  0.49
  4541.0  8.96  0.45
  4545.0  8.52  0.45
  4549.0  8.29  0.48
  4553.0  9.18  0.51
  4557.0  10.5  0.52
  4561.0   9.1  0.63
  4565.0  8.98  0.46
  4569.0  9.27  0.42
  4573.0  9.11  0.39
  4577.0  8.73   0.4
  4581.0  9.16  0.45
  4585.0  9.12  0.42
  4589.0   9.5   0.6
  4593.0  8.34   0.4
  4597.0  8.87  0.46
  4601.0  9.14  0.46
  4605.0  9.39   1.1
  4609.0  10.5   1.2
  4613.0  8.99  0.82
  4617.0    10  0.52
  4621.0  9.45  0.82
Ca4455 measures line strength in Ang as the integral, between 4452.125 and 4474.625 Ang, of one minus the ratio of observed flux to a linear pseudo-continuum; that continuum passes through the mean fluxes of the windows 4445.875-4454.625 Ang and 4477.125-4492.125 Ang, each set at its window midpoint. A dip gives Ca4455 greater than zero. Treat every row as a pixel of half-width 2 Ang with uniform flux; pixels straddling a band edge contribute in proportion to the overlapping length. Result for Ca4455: 1.60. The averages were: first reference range 9.58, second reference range 8.89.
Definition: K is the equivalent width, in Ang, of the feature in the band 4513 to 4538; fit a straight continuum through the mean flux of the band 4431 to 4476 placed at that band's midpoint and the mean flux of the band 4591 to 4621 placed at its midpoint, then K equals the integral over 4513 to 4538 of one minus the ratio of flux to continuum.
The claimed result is 0.3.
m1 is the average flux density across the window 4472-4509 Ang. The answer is 8.95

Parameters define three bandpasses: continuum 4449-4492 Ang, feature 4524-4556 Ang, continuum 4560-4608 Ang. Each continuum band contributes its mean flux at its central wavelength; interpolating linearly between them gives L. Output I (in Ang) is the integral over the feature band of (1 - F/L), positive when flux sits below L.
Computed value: 0.45 Ang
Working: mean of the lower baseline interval 8.81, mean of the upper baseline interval 9.09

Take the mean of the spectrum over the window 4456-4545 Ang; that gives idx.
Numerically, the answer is 8.88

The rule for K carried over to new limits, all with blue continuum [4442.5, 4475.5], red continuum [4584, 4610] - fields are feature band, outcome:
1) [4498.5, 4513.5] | -0.7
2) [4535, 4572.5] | 0.3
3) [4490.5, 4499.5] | 0.3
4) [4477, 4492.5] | 0.1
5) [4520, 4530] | 0.1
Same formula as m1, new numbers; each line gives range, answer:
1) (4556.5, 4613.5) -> 9.22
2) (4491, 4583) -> 9.04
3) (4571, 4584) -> 9.01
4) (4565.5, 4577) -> 9.08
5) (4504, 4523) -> 9.11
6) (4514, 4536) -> 9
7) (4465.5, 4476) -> 8.54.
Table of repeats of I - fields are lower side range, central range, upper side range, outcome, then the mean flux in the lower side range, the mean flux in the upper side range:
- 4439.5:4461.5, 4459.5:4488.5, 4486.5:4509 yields 1.0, 9.04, 9.03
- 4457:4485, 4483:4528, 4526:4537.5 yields -1.8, 8.62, 8.87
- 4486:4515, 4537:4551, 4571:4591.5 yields 0.8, 9.12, 9.1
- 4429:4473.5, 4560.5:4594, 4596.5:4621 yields 1.2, 8.9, 9.52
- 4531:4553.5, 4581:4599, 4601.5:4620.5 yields 0.8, 8.77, 9.65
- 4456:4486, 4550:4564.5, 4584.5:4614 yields -0.6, 8.64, 9.25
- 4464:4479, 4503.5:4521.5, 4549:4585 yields -0.6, 8.55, 9.19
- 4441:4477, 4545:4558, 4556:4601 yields -0.1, 8.85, 9.12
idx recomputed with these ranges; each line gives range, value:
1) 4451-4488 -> 8.77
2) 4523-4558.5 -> 8.98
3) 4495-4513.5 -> 9.32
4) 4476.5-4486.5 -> 8.89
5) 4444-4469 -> 8.93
